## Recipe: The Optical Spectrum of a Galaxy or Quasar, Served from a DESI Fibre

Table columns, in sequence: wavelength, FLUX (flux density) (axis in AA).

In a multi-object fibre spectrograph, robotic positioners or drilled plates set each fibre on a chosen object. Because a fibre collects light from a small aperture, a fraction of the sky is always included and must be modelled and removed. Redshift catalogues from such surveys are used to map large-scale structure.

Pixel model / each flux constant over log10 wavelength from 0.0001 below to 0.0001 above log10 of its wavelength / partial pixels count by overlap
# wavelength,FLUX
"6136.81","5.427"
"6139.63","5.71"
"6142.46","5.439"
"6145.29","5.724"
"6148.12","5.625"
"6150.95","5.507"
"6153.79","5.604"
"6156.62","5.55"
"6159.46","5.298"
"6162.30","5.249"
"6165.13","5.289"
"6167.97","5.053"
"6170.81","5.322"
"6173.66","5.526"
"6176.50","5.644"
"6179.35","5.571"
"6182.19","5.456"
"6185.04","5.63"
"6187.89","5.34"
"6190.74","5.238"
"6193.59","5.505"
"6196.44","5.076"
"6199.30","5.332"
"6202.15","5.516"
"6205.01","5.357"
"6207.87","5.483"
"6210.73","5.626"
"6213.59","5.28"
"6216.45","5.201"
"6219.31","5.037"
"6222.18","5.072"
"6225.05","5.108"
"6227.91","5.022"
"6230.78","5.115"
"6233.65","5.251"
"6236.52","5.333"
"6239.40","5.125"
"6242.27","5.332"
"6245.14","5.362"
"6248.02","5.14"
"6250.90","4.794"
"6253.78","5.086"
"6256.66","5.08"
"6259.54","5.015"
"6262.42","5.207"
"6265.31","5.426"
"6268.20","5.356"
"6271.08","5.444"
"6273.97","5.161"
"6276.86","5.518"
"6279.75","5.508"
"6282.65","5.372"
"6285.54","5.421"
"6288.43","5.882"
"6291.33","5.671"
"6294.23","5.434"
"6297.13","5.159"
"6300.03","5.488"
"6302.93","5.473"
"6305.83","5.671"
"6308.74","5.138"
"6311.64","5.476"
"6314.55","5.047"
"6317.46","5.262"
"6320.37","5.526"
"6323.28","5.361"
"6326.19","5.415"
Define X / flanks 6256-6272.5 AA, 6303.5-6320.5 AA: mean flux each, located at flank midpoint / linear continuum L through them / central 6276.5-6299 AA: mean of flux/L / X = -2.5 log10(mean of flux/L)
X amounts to -0.038 mag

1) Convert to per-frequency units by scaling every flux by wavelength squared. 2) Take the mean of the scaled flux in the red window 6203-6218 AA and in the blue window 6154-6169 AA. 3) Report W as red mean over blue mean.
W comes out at 1.03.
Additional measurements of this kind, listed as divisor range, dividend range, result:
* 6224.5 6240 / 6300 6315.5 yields 1.07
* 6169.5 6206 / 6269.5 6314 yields 1.04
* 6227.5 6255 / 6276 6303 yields 1.08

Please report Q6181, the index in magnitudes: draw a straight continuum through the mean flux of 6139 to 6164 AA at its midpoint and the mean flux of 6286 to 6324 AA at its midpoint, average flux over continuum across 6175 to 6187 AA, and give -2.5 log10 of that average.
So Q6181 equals -0.01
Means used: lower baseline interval 5.51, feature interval 5.57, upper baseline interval 5.43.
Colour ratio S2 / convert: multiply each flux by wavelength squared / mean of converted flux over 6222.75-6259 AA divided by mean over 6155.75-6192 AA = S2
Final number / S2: 0.97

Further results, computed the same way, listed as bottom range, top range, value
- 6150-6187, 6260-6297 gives 1.03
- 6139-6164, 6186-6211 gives 0.99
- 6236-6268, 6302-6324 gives 1.06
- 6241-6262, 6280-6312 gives 1.08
